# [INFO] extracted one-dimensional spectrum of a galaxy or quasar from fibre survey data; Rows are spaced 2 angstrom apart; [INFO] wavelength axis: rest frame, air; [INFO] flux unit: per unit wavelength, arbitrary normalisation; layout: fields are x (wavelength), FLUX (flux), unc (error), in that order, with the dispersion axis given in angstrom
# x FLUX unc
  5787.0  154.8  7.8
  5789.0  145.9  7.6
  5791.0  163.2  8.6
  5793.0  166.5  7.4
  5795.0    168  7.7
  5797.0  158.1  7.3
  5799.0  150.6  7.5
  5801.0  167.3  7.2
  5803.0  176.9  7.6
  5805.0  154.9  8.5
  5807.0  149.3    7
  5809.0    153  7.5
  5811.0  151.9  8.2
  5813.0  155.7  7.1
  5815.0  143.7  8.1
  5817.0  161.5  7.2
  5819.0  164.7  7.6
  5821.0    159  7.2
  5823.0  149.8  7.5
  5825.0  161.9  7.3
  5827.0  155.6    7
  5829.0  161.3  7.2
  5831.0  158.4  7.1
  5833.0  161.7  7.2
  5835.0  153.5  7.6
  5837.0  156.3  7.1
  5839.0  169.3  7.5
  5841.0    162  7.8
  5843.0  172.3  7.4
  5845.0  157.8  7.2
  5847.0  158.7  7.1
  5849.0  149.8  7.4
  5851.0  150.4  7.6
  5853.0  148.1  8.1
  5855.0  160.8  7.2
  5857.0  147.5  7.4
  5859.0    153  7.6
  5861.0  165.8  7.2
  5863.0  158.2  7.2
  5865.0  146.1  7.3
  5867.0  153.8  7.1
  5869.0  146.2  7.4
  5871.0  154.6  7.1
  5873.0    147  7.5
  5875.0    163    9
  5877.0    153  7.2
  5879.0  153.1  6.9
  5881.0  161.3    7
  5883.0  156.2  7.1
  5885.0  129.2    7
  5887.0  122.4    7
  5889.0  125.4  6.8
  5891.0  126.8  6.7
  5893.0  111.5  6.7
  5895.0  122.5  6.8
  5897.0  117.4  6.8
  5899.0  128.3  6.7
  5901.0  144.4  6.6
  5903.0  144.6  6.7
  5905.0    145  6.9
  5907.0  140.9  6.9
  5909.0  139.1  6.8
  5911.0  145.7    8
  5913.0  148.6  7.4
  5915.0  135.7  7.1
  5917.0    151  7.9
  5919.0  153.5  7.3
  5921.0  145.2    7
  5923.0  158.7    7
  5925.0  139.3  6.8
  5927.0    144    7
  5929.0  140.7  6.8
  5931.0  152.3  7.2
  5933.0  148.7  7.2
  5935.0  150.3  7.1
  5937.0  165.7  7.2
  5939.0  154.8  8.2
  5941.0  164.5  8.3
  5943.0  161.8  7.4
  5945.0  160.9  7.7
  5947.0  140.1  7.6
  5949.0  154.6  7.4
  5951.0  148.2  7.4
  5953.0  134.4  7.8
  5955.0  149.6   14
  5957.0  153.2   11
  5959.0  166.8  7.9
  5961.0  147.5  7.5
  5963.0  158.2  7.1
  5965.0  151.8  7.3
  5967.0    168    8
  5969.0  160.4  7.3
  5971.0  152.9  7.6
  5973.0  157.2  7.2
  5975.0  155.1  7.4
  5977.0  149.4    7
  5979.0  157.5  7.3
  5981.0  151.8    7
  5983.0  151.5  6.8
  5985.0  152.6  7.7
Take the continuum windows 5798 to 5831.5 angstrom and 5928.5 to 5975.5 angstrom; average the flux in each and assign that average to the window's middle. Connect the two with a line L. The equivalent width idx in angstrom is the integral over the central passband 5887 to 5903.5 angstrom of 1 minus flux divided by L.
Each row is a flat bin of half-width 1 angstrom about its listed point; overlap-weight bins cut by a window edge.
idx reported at 3.05 angstrom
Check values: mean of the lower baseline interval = 157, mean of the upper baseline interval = 154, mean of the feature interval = 127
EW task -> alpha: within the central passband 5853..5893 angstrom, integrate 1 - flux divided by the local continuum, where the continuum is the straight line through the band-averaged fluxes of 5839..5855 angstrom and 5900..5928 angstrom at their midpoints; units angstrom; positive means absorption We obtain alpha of 1.5 angstrom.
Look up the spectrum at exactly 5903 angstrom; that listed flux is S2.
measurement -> 144.6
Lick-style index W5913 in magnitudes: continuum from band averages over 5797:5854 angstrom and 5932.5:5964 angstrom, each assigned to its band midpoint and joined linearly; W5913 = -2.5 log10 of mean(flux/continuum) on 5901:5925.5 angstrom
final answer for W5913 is 0.07 mag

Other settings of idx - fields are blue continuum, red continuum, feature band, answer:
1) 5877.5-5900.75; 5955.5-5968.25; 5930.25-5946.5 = -0.81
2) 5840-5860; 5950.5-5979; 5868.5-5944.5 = 5.09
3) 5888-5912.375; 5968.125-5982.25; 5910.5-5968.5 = -2.95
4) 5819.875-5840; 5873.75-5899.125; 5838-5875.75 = -2.00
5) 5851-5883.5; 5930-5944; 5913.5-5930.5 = 1.09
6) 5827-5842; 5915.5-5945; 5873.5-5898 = 2.97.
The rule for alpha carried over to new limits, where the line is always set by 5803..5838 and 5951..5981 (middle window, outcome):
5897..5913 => 1.6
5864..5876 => 0.3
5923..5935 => 0.6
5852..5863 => 0.0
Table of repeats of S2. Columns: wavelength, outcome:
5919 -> 153.5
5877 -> 153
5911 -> 145.7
